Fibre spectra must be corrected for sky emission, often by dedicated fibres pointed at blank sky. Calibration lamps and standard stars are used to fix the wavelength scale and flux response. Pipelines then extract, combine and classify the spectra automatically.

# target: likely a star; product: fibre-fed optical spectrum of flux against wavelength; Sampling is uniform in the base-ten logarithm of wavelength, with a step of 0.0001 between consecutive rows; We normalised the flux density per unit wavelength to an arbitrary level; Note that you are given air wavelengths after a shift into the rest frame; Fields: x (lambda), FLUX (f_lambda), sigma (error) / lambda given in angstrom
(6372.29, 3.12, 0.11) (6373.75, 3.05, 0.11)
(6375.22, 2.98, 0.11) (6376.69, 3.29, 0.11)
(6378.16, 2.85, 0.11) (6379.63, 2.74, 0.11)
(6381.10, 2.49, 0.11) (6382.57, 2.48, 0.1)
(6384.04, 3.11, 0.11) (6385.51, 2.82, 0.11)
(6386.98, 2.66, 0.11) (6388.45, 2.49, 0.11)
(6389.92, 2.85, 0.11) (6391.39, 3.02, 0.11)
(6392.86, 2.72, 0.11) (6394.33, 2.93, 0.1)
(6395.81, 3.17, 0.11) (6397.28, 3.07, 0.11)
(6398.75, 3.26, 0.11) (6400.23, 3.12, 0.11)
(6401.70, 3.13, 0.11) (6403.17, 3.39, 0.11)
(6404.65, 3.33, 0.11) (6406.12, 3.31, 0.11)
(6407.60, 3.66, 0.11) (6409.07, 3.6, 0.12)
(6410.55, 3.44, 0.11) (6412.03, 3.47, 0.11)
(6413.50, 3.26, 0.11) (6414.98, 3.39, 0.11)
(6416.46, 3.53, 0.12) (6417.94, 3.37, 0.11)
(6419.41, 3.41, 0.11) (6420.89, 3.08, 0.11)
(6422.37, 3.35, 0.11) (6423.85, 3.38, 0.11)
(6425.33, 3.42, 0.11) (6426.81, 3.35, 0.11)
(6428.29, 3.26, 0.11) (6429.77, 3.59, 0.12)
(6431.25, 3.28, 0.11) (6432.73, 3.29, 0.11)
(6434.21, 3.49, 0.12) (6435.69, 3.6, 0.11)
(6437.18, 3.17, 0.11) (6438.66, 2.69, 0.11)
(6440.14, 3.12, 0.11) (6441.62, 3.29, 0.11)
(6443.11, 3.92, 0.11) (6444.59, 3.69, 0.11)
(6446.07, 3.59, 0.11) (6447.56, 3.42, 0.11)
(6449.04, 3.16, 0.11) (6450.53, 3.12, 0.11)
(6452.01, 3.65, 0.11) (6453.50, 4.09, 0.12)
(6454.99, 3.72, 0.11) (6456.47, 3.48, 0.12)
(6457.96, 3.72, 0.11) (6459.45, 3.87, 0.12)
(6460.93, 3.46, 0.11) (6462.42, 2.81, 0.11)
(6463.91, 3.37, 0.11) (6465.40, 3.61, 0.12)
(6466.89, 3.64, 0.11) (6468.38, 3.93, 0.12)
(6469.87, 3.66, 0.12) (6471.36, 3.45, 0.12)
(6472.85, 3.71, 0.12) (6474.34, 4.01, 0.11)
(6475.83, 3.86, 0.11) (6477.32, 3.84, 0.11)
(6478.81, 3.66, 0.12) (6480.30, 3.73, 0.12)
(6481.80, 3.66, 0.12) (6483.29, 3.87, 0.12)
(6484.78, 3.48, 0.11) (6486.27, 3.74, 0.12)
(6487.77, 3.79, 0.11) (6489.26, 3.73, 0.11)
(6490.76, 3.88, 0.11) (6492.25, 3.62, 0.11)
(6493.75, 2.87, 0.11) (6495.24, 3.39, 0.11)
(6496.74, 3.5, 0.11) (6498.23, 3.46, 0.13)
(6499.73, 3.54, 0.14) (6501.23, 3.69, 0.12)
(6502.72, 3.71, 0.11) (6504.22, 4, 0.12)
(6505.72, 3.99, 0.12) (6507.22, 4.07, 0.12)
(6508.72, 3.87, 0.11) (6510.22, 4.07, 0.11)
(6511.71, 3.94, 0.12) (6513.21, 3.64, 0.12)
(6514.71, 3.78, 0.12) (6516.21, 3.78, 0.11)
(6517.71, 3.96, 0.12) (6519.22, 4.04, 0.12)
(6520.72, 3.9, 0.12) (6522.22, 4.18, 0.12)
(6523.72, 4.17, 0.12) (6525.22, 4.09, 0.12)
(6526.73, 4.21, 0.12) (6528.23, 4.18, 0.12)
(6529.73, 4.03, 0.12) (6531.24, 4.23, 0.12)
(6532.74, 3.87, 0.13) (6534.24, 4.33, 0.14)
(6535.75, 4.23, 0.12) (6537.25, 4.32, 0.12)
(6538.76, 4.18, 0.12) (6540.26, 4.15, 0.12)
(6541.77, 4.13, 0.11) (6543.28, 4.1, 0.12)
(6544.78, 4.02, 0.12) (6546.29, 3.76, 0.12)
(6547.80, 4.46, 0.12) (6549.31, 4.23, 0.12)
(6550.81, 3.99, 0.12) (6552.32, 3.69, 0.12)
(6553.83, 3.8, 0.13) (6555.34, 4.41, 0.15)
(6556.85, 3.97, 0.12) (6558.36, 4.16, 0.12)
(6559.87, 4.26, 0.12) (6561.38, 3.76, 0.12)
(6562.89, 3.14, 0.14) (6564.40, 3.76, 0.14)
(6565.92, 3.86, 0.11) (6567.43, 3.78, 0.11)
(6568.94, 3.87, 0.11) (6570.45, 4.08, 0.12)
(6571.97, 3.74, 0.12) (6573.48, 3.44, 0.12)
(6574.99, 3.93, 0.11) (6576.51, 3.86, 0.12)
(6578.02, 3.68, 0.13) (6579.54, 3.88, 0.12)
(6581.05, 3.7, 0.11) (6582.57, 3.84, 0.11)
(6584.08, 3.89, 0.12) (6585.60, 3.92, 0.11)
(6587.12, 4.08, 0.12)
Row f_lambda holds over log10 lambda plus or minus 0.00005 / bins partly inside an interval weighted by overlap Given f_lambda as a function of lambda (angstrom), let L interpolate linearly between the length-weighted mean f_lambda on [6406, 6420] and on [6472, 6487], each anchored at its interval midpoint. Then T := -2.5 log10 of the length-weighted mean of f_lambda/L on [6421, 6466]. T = 0.05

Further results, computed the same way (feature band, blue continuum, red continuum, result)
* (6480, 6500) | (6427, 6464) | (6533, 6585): 0.01 mag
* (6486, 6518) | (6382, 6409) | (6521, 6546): 0.05 mag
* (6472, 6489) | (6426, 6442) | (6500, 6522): -0.03 mag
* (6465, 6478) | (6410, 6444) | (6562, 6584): -0.08 mag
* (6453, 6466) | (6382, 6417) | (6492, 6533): -0.01 mag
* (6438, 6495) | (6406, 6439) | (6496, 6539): 0.02 mag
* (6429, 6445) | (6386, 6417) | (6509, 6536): 0.02 mag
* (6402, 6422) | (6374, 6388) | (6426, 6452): -0.10 mag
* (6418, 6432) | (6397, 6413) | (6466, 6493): 0.03 mag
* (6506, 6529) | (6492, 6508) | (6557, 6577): -0.09 mag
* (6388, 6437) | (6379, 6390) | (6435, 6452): -0.09 mag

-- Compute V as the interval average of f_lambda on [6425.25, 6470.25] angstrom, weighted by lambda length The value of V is 3.47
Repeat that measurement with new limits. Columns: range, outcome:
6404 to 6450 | 3.38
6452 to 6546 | 3.82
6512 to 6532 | 4.01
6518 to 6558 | 4.1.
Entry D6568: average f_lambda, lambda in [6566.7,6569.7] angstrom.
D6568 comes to 3.83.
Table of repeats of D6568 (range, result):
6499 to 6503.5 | 3.65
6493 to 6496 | 3.13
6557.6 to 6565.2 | 3.81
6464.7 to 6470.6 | 3.71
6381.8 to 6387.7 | 2.77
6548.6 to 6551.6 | 4.11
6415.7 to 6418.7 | 3.45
